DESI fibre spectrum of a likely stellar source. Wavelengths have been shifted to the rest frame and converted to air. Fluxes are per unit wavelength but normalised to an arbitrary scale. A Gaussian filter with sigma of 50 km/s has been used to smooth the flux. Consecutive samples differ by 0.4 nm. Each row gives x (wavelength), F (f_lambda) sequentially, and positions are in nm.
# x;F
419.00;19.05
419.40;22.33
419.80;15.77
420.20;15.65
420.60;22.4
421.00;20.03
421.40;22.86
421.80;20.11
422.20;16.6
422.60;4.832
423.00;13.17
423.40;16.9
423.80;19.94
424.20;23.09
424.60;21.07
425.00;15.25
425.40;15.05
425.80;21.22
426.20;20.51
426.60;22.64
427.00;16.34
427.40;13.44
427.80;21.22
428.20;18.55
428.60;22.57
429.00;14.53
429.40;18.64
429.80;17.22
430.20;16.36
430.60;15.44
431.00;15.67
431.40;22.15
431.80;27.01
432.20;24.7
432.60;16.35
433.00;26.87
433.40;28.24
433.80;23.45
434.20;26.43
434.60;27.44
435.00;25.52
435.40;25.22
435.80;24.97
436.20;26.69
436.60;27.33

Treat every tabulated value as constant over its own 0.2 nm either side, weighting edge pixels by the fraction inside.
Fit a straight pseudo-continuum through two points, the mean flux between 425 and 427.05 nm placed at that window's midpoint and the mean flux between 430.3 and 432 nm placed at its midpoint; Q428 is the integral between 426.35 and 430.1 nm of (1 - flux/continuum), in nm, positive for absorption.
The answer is 0.20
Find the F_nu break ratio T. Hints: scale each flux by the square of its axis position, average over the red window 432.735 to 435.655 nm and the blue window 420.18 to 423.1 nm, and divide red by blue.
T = 1.60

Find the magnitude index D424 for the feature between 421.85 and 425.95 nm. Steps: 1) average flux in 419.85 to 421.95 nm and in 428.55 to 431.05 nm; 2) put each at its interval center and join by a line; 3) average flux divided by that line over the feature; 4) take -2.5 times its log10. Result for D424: 0.13 mag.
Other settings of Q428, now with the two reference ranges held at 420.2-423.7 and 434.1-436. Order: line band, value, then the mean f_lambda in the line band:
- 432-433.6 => 0.02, 24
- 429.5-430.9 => 0.38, 16.5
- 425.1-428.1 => 0.25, 18.5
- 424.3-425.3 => 0.03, 18.3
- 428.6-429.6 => 0.19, 17.8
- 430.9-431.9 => 0.08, 21.7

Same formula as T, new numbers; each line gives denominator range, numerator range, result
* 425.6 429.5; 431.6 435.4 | 1.36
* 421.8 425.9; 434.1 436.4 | 1.64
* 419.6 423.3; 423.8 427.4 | 1.16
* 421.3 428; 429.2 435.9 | 1.31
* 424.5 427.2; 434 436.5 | 1.45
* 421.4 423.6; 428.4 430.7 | 1.20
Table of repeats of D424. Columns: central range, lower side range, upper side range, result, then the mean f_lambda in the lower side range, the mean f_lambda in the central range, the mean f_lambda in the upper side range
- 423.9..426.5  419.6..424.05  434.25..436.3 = -0.01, 17.2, 19.5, 26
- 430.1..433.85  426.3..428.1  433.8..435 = 0.10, 18.5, 21.7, 26.1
